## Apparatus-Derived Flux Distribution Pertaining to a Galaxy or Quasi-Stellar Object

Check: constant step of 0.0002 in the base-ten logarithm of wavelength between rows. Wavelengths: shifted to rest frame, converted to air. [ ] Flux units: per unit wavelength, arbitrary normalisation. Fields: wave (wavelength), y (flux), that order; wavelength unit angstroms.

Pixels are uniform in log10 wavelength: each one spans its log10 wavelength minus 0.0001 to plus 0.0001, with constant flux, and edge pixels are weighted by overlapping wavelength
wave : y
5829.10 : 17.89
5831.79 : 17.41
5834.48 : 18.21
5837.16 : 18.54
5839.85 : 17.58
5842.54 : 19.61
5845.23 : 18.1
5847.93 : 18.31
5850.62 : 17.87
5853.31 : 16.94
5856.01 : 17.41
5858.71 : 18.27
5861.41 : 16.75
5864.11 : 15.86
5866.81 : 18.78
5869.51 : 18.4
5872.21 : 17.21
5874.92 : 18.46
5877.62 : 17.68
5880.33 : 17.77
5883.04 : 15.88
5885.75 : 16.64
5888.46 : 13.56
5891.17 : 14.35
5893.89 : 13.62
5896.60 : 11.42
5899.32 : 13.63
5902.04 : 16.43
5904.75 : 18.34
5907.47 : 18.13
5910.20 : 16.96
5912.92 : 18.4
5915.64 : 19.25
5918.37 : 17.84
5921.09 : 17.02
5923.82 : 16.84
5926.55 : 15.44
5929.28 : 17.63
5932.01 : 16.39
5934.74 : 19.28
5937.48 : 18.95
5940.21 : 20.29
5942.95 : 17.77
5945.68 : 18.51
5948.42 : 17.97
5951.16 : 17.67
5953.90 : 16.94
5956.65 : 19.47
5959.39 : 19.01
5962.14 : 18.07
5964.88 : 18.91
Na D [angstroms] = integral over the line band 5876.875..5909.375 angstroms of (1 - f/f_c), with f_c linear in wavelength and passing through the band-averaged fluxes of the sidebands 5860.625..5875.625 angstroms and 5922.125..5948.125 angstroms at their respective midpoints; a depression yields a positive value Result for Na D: 3.8 angstroms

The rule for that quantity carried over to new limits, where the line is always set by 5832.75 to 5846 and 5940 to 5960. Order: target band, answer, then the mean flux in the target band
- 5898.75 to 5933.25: 2.2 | 17.2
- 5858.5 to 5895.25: 3.5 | 16.6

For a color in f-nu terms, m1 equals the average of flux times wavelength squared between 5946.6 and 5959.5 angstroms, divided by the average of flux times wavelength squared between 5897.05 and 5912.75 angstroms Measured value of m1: 1.1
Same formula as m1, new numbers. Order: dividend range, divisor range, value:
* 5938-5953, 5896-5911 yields 1.17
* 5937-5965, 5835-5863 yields 1.07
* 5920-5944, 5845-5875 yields 1.03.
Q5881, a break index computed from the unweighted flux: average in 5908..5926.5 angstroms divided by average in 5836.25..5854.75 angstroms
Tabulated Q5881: 1.0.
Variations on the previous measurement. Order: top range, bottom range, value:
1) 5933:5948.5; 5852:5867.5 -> 1.09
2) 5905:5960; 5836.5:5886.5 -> 1.02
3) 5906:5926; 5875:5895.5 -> 1.12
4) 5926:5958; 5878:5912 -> 1.16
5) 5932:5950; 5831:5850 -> 1.02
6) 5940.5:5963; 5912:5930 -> 1.05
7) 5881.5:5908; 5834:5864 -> 0.85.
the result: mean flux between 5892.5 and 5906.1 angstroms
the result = 14.7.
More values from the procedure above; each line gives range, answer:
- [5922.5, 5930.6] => 16.6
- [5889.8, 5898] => 13.1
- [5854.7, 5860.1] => 17.8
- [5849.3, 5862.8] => 17.4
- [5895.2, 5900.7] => 12.5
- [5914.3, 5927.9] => 17.3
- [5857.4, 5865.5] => 17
